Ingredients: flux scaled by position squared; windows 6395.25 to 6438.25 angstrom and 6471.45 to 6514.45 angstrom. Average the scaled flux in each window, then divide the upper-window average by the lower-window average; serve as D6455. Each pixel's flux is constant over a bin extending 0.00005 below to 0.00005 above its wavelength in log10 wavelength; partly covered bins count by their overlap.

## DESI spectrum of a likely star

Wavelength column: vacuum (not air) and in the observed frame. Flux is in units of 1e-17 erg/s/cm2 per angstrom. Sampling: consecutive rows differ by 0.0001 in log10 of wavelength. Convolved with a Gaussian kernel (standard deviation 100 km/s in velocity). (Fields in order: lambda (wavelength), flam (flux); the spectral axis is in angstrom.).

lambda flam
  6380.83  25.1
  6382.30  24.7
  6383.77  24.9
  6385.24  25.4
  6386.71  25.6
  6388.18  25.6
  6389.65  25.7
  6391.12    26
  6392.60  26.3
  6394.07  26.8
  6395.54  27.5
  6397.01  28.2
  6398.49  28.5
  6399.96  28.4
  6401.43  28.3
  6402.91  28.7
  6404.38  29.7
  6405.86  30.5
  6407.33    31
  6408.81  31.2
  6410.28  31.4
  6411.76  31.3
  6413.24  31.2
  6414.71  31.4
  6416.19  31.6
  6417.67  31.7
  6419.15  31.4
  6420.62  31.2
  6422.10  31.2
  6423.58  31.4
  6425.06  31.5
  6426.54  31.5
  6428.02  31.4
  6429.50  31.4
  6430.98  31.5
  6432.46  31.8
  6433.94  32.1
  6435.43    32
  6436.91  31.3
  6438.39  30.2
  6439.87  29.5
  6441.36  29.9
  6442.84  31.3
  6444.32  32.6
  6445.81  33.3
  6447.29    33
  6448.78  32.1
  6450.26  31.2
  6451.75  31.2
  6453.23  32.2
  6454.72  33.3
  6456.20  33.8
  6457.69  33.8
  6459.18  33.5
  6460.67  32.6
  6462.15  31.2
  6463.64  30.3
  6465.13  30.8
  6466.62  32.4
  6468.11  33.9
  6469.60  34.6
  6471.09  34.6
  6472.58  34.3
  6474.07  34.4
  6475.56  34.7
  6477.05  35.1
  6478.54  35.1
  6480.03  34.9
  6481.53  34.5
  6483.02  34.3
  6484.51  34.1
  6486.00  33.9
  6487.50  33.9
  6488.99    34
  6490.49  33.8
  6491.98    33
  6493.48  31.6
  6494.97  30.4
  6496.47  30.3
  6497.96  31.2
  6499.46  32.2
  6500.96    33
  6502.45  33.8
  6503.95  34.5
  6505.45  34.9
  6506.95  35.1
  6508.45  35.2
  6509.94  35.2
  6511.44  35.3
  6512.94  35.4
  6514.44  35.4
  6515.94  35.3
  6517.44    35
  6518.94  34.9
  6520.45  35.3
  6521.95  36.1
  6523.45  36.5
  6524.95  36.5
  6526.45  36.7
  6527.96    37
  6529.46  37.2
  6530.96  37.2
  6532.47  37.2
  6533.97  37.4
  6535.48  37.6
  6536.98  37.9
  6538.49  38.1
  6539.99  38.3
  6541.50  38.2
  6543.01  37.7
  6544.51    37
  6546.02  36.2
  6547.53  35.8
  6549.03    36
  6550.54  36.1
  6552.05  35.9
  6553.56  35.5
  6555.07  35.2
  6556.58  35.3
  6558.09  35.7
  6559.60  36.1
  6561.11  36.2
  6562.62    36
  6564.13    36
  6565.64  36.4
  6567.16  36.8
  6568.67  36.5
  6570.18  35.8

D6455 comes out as 1.13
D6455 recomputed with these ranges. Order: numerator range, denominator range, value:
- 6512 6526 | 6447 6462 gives 1.11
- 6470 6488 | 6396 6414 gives 1.18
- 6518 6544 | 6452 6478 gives 1.14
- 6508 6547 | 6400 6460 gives 1.20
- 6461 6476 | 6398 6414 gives 1.12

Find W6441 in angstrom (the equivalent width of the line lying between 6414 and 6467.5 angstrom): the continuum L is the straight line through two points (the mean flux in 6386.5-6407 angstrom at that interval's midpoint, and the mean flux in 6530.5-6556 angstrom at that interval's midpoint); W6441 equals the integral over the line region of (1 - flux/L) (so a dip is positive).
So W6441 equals -2.3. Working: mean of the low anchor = 27.7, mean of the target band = 31.7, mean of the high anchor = 36.9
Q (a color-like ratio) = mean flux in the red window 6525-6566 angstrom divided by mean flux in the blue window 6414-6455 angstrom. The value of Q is 1.2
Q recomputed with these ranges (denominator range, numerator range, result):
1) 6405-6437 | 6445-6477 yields 1.05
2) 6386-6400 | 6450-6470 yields 1.21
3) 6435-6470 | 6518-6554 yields 1.15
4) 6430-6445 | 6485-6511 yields 1.07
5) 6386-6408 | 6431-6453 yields 1.14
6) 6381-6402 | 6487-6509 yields 1.25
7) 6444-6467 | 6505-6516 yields 1.09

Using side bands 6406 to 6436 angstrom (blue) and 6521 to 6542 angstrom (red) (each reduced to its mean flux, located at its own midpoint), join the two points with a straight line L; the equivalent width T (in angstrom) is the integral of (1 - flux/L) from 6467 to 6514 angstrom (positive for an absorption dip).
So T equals 1.6 angstrom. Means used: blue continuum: 31.4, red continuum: 37.3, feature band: 33.9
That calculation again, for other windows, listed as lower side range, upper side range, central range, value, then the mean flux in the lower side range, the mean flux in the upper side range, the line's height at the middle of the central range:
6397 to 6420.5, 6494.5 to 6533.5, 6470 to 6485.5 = -0.6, 30.4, 34.9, 33.4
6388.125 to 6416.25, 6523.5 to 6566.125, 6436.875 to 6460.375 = -0.4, 29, 36.7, 31.5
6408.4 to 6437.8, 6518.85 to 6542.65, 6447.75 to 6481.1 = 0.4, 31.5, 37.1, 33.6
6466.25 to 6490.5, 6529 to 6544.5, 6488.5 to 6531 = 1.9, 34.3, 37.7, 36.1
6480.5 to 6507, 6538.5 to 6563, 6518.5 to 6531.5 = -0.5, 33.2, 36.4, 35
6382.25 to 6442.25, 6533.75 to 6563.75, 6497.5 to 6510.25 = 0.1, 29.6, 36.6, 34.3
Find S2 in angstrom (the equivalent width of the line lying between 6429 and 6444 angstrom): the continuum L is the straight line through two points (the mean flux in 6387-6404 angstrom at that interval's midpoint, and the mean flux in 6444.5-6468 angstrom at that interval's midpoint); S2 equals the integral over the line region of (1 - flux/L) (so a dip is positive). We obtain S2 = -0.2 angstrom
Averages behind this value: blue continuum 27.3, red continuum 32.4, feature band 31.1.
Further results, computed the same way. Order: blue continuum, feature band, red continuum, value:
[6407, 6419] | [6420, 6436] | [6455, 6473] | 0.1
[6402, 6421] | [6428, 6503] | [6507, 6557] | 1.5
